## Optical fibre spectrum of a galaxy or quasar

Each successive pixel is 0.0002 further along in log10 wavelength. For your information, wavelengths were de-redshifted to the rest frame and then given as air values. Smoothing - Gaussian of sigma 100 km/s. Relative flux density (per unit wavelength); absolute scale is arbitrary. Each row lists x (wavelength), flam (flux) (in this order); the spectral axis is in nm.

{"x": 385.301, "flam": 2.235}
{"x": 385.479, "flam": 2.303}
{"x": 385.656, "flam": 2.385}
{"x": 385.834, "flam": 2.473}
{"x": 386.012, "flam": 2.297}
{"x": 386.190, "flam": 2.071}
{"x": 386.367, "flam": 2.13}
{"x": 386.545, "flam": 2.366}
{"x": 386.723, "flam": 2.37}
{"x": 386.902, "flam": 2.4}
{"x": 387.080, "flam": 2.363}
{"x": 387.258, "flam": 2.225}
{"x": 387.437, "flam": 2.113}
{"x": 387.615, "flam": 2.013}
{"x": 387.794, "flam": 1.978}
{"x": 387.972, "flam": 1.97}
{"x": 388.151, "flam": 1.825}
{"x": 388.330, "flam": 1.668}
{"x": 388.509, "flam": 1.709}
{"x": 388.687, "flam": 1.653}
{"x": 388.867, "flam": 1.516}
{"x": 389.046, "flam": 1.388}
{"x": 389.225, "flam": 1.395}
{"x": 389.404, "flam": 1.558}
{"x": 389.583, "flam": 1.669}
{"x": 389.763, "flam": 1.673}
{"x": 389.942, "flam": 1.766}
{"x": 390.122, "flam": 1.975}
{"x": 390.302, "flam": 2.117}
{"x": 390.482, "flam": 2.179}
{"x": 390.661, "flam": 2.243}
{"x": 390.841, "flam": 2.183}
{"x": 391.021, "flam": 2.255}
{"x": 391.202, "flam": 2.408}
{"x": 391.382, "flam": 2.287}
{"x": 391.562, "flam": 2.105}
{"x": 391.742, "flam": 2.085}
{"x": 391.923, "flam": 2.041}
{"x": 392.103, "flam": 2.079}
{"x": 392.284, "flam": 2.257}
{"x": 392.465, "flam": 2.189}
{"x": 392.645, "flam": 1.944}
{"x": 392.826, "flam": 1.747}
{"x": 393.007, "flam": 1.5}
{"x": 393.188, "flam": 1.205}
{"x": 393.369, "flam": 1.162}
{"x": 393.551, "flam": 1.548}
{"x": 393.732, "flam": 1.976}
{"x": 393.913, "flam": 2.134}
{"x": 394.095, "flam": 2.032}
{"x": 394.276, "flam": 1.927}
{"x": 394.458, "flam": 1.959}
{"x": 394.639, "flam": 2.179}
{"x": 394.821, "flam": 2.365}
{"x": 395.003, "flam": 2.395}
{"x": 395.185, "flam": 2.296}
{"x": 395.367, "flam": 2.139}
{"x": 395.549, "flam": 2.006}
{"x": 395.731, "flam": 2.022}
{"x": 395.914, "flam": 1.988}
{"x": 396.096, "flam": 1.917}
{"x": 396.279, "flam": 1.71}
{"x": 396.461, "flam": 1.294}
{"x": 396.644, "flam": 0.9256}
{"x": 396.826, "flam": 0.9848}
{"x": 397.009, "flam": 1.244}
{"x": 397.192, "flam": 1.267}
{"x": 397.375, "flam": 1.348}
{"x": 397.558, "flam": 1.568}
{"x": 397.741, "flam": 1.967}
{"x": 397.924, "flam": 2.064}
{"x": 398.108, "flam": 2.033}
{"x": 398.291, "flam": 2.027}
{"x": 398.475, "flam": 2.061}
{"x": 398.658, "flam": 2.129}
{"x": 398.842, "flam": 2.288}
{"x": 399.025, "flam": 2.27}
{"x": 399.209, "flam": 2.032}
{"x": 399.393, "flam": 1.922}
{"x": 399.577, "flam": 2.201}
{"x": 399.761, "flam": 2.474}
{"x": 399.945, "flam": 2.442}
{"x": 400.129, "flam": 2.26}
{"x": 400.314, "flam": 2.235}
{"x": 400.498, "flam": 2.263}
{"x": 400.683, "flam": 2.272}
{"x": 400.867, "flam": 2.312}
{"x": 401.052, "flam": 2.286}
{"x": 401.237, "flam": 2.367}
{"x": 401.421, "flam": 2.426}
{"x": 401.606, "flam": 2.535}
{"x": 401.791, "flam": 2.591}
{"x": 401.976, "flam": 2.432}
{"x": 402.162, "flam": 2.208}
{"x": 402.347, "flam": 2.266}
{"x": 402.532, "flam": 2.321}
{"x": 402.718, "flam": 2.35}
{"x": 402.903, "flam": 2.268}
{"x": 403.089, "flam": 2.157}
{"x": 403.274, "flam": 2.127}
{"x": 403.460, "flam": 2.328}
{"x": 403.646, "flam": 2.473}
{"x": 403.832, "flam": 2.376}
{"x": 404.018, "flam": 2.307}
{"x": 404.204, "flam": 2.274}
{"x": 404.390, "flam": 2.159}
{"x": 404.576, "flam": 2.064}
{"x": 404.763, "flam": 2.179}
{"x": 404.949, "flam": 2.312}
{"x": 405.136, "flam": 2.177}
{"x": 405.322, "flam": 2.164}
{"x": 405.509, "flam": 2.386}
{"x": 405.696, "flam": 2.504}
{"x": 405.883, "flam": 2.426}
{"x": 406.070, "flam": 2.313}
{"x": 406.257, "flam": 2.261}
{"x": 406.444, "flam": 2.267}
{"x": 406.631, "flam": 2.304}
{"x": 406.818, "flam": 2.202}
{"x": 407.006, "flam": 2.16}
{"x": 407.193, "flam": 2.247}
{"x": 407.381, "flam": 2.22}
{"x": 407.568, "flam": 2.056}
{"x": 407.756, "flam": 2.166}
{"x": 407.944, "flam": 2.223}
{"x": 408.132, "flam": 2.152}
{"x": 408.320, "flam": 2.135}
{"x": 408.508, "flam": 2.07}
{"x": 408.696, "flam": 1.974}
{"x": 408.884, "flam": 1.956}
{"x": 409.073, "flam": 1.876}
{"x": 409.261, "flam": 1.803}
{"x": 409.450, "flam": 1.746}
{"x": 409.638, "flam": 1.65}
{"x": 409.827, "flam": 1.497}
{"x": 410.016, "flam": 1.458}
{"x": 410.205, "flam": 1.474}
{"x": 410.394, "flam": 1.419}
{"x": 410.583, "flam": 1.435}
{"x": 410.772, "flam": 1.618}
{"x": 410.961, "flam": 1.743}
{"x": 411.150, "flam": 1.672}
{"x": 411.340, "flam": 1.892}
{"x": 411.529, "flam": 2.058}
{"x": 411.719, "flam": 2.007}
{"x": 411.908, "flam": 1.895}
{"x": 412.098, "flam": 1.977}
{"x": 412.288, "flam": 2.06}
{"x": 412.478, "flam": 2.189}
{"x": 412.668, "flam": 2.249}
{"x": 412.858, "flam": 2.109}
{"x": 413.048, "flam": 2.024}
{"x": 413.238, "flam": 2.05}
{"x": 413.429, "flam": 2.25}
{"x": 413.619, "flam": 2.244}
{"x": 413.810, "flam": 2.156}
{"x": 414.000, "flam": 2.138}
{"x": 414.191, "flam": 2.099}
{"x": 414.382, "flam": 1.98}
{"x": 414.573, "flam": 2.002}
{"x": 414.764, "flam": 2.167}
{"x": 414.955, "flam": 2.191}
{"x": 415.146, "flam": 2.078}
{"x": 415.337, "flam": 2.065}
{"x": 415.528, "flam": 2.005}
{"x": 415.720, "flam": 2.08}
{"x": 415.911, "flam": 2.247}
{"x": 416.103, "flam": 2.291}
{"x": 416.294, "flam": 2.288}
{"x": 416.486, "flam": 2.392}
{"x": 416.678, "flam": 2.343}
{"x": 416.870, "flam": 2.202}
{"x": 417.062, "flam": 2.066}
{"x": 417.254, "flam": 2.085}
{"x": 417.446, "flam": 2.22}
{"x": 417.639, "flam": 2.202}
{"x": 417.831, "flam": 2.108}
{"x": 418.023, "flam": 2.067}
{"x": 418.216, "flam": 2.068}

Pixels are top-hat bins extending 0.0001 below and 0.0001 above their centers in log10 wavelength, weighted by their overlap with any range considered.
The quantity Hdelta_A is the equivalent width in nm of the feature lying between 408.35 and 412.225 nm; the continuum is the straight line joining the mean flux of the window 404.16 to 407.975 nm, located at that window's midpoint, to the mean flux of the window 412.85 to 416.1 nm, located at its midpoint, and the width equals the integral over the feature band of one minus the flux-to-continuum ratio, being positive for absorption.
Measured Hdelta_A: 0.73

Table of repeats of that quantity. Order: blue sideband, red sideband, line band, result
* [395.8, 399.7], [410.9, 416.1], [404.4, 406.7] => -0.42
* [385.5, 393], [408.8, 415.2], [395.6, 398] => 0.51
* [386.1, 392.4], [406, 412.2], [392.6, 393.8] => 0.26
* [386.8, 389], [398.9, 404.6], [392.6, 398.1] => 0.95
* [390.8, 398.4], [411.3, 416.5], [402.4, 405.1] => -0.38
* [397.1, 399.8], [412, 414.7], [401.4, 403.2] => -0.31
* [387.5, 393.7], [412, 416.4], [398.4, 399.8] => -0.15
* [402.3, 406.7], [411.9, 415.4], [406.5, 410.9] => 0.59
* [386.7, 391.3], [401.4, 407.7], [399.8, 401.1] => -0.06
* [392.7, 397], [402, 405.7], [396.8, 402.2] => -0.13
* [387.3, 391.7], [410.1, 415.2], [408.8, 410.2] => 0.19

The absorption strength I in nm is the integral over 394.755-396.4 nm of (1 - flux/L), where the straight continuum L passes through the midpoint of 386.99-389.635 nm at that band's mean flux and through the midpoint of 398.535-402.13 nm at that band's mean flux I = 0.02 nm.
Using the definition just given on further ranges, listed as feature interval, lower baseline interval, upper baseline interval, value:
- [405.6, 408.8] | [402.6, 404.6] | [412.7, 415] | 0.003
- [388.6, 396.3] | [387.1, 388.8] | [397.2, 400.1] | 0.128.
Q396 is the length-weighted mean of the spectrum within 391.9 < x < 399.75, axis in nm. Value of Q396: 1.87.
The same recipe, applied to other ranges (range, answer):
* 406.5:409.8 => 2.05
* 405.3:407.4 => 2.29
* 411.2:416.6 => 2.11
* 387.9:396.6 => 1.9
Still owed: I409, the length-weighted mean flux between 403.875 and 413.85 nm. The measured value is 2.04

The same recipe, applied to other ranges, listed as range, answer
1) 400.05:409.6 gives 2.23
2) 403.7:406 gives 2.28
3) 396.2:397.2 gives 1.23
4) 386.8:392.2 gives 1.96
